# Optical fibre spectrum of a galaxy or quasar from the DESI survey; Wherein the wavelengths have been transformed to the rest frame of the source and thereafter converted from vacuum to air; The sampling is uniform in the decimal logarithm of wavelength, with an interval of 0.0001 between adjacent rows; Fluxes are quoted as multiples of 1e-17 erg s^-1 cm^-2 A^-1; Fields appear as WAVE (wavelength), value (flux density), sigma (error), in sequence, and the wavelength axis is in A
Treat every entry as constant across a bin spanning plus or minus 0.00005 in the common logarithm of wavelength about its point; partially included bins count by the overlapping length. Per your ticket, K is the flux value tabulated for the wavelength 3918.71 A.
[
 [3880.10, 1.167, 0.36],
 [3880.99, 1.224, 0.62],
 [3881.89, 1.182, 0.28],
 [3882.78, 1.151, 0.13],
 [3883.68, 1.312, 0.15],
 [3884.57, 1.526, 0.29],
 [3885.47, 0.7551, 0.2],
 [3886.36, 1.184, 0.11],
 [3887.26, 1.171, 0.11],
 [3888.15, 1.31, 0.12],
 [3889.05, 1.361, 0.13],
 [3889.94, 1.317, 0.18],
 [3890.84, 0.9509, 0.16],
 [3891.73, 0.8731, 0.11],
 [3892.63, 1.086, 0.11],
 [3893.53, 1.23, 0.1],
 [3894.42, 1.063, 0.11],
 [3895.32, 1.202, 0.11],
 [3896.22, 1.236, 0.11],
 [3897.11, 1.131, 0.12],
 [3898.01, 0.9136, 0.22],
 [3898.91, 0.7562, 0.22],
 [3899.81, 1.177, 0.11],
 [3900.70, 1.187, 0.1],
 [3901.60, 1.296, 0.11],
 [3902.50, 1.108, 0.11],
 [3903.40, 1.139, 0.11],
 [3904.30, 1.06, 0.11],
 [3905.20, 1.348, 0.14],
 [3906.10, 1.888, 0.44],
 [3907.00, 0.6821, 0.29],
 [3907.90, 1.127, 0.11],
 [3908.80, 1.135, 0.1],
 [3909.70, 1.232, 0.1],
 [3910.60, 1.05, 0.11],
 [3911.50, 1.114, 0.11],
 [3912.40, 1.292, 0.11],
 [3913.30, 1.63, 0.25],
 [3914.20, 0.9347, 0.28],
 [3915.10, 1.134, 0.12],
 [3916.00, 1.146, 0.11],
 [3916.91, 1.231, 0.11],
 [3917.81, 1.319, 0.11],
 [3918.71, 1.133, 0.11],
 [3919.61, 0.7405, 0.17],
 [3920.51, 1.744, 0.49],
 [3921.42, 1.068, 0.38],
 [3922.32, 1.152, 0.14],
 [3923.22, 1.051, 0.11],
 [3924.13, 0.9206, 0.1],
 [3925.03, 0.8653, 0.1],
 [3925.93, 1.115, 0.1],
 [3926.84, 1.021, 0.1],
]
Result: 1.133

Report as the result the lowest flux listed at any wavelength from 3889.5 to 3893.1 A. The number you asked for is 0.8731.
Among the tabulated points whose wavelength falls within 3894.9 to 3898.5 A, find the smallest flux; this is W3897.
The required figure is 0.9136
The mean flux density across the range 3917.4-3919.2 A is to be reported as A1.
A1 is 1.22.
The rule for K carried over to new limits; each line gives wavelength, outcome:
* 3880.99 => 1.224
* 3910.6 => 1.05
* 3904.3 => 1.06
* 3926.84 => 1.021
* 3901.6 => 1.296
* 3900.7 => 1.187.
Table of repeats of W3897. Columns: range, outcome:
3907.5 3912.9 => 1.05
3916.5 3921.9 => 0.7405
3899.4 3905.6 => 1.06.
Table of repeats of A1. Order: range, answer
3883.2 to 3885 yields 1.41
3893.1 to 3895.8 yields 1.17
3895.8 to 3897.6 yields 1.18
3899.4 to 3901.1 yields 1.19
